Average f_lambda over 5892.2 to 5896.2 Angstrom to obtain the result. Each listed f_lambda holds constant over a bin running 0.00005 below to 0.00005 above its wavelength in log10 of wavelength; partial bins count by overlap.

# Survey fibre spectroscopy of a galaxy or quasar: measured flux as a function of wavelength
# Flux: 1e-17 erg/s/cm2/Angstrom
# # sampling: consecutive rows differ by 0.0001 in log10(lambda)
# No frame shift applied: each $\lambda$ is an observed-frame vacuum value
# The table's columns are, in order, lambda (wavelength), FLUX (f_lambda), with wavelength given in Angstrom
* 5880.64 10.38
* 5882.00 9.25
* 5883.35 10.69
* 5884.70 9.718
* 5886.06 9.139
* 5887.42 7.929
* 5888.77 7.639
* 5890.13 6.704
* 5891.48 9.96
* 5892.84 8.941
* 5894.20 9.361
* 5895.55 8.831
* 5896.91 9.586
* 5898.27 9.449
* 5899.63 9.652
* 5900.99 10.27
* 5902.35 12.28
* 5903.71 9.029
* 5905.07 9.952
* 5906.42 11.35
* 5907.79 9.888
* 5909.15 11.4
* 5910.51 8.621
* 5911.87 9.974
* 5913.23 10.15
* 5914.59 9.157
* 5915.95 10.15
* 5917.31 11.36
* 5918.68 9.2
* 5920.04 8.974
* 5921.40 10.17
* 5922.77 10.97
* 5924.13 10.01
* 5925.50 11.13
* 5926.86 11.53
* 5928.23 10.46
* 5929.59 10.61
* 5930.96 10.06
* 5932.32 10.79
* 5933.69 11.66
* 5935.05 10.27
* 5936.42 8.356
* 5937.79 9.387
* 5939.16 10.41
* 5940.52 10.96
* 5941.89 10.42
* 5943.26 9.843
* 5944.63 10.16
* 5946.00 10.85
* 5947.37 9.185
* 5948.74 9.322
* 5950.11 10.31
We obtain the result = 9.06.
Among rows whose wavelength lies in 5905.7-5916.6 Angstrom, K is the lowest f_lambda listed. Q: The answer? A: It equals 8.621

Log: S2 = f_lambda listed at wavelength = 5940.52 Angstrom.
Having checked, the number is 10.96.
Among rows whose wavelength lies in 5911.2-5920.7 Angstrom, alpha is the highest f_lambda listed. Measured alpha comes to 11.36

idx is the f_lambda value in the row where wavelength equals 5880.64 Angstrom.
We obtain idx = 10.38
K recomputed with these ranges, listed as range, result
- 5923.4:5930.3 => 10.01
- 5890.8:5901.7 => 8.831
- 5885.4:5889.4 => 7.639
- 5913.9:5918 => 9.157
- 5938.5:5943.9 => 9.843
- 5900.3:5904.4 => 9.029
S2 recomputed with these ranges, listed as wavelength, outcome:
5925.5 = 11.13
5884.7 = 9.718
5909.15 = 11.4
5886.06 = 9.139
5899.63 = 9.652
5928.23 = 10.46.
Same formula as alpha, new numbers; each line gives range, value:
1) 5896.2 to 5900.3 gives 9.652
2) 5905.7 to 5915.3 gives 11.4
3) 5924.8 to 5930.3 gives 11.53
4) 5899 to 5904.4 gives 12.28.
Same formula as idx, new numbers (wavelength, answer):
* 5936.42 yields 8.356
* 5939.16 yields 10.41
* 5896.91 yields 9.586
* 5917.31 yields 11.36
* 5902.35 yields 12.28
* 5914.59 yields 9.157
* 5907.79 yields 9.888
